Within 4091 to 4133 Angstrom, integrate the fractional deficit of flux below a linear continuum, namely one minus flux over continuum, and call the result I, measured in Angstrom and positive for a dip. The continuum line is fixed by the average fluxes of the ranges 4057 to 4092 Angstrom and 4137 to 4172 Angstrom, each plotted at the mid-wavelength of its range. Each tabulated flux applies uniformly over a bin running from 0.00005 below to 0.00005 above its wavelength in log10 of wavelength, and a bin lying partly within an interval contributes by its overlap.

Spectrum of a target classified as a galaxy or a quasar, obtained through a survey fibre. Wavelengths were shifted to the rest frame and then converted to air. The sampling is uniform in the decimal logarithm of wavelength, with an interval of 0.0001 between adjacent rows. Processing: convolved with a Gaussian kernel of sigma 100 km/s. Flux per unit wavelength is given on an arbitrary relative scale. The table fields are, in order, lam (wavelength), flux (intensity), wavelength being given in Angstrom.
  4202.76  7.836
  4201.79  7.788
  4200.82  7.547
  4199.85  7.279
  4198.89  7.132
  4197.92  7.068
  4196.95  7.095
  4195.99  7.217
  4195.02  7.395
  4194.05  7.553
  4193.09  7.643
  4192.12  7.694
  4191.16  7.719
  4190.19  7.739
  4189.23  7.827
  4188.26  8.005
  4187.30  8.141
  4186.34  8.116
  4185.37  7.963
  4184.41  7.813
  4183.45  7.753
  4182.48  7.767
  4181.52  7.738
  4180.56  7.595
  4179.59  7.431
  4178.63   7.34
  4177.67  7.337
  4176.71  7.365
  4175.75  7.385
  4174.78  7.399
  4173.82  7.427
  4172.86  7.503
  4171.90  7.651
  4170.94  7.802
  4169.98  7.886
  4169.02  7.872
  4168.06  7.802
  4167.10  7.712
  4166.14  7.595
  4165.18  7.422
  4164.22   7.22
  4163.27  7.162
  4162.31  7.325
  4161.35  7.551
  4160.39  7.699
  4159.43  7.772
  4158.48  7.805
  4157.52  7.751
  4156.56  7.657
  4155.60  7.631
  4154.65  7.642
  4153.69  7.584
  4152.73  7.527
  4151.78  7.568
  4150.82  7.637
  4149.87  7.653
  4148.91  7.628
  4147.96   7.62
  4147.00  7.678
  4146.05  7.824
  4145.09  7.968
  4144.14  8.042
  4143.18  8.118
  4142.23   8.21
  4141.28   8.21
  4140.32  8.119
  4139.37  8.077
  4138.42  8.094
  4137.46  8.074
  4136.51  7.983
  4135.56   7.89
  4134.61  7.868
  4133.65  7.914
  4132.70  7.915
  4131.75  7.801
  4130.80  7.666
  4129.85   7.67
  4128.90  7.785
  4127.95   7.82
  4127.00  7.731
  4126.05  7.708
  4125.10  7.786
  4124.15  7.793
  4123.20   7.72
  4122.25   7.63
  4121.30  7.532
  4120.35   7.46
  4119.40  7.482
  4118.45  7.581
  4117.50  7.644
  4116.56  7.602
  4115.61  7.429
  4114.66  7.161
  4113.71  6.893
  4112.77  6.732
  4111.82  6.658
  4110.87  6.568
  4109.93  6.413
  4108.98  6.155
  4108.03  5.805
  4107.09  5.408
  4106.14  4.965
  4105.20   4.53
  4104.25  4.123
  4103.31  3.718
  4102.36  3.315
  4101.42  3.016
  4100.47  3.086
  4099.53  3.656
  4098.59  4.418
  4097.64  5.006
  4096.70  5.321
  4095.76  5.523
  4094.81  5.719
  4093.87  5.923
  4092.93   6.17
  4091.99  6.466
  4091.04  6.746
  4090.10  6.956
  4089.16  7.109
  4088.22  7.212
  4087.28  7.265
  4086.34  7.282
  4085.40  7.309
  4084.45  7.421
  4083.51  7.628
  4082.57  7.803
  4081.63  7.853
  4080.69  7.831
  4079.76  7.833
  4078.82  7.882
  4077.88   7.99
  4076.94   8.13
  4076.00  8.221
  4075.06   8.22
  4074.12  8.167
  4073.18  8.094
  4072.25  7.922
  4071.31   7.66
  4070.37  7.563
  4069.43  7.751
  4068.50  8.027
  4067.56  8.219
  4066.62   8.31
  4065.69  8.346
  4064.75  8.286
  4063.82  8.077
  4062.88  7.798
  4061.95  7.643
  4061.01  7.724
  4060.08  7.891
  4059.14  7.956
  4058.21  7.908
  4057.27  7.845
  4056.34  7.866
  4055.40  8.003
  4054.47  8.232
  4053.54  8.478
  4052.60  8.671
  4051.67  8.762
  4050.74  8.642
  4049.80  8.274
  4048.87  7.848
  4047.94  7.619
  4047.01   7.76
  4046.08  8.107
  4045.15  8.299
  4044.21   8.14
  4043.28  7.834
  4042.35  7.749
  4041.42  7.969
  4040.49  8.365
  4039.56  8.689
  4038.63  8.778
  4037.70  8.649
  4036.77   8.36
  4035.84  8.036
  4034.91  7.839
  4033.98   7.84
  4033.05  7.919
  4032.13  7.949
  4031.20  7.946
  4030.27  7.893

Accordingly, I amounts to 7.7 Angstrom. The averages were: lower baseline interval 7.76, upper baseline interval 7.75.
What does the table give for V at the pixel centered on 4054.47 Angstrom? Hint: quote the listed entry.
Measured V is 8.232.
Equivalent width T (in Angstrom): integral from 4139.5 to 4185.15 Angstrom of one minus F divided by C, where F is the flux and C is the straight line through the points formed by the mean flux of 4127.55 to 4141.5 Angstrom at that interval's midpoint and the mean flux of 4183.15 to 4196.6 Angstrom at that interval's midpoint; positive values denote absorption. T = 1.0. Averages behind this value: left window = 7.92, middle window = 7.67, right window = 7.75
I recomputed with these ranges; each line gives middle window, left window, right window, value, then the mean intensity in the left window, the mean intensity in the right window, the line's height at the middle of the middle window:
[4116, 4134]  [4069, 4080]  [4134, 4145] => 0.76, 7.95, 8.06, 8.03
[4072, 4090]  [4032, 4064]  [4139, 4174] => 0.58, 8.1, 7.71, 7.98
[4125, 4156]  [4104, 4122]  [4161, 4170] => -3.31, 6.58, 7.54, 7.08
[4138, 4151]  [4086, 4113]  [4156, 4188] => -2.08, 5.54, 7.63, 6.84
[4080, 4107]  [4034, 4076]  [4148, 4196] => 7.16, 8.1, 7.63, 7.94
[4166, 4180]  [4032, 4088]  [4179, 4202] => 0.19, 8.01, 7.62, 7.67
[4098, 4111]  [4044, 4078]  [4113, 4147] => 5.39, 8.06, 7.77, 7.88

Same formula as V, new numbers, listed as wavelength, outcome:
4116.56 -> 7.602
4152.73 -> 7.527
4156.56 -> 7.657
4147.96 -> 7.62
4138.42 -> 8.094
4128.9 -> 7.785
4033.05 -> 7.919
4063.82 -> 8.077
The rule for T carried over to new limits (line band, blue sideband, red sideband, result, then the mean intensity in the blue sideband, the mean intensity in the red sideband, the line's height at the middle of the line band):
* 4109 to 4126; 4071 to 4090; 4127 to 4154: 1.15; 7.73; 7.86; 7.81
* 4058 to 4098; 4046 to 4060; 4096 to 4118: -3.16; 8.12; 5.47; 6.89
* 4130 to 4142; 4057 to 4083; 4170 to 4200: -0.34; 7.96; 7.59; 7.75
